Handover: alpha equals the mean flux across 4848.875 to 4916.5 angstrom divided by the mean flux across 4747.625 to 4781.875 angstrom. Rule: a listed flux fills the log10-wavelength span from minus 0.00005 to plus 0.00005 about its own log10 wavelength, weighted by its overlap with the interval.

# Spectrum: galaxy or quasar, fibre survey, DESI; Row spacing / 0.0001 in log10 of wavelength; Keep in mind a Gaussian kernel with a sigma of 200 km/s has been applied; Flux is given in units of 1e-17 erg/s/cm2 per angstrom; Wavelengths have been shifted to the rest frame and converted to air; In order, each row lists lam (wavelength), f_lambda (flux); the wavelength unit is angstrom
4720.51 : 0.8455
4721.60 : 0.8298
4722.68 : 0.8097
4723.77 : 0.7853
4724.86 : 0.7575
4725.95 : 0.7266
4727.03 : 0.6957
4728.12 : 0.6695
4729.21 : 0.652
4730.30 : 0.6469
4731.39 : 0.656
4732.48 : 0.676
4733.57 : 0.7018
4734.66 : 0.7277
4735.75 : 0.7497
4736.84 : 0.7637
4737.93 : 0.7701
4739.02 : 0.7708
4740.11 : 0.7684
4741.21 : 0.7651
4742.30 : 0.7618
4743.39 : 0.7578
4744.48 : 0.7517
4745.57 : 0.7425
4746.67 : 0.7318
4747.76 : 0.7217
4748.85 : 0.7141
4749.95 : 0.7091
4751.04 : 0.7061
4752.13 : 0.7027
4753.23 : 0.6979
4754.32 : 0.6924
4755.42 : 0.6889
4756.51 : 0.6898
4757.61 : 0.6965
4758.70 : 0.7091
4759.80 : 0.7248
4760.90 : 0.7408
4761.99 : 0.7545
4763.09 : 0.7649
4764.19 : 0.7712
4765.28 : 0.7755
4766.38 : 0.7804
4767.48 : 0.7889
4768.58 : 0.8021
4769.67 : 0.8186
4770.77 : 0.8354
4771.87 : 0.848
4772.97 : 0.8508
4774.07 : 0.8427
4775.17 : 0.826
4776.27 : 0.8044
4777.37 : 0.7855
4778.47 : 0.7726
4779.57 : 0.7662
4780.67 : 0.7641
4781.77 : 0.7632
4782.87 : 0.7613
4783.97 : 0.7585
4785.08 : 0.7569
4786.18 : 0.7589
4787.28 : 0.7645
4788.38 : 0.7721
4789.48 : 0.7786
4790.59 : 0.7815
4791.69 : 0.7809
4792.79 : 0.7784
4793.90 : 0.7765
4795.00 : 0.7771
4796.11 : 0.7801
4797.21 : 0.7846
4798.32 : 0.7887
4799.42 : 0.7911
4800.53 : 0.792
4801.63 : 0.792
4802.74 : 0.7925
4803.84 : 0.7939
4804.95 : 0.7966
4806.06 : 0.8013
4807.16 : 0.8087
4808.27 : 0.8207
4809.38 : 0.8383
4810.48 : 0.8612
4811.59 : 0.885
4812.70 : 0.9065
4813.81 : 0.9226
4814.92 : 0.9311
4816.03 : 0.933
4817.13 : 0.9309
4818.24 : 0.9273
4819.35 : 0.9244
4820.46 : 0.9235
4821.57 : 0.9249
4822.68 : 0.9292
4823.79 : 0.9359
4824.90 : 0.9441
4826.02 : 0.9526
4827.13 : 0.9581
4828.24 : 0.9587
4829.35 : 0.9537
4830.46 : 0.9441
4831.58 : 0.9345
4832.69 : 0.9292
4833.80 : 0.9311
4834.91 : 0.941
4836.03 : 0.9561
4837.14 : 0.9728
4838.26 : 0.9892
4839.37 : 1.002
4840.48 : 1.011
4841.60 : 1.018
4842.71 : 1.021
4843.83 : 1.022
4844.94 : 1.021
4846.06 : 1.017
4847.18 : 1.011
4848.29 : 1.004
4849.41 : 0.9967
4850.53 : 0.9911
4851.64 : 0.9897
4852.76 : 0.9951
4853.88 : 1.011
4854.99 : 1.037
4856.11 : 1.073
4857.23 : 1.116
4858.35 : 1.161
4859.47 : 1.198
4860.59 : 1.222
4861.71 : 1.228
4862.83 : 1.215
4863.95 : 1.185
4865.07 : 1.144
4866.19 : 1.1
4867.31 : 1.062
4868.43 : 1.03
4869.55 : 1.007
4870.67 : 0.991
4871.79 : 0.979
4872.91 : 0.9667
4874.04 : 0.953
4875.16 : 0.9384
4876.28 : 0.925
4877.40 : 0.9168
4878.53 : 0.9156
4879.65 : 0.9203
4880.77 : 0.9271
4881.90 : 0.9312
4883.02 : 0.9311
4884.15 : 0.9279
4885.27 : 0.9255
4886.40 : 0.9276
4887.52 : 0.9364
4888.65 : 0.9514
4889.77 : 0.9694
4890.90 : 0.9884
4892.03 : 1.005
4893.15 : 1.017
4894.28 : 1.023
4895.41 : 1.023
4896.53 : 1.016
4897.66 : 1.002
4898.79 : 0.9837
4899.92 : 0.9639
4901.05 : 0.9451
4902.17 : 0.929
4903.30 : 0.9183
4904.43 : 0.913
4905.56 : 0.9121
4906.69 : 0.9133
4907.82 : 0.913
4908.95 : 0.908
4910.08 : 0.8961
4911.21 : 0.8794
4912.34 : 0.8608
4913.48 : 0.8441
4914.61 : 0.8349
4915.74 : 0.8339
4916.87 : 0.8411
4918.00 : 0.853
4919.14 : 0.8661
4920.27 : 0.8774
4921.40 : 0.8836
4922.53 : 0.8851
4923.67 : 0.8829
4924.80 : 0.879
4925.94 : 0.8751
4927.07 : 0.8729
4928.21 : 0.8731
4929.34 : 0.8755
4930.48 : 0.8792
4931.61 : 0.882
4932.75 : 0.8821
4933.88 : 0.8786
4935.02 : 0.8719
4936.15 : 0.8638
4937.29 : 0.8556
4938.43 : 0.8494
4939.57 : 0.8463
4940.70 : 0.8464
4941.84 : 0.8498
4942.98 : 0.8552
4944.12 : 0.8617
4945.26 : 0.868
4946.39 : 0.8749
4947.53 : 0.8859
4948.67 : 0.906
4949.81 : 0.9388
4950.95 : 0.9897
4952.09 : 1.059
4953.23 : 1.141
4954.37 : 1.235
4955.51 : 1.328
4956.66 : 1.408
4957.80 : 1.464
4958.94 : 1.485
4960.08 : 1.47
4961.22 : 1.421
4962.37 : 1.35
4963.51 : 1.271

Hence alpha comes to 1.30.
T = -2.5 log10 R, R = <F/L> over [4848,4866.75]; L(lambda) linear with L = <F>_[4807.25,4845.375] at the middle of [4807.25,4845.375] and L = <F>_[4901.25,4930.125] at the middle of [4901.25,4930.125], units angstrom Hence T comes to -0.19 mag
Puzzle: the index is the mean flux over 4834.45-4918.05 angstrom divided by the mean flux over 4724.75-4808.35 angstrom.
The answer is 1.3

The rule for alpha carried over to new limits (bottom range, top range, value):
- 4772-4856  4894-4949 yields 1.01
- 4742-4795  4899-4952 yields 1.16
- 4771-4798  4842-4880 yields 1.33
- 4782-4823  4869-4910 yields 1.15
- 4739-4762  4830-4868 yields 1.44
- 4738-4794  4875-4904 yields 1.26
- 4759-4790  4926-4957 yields 1.20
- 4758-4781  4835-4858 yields 1.29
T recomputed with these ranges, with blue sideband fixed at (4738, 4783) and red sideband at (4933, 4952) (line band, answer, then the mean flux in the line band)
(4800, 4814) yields -0.05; 0.83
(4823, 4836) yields -0.17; 0.944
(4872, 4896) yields -0.13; 0.954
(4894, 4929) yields -0.05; 0.905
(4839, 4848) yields -0.24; 1.02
